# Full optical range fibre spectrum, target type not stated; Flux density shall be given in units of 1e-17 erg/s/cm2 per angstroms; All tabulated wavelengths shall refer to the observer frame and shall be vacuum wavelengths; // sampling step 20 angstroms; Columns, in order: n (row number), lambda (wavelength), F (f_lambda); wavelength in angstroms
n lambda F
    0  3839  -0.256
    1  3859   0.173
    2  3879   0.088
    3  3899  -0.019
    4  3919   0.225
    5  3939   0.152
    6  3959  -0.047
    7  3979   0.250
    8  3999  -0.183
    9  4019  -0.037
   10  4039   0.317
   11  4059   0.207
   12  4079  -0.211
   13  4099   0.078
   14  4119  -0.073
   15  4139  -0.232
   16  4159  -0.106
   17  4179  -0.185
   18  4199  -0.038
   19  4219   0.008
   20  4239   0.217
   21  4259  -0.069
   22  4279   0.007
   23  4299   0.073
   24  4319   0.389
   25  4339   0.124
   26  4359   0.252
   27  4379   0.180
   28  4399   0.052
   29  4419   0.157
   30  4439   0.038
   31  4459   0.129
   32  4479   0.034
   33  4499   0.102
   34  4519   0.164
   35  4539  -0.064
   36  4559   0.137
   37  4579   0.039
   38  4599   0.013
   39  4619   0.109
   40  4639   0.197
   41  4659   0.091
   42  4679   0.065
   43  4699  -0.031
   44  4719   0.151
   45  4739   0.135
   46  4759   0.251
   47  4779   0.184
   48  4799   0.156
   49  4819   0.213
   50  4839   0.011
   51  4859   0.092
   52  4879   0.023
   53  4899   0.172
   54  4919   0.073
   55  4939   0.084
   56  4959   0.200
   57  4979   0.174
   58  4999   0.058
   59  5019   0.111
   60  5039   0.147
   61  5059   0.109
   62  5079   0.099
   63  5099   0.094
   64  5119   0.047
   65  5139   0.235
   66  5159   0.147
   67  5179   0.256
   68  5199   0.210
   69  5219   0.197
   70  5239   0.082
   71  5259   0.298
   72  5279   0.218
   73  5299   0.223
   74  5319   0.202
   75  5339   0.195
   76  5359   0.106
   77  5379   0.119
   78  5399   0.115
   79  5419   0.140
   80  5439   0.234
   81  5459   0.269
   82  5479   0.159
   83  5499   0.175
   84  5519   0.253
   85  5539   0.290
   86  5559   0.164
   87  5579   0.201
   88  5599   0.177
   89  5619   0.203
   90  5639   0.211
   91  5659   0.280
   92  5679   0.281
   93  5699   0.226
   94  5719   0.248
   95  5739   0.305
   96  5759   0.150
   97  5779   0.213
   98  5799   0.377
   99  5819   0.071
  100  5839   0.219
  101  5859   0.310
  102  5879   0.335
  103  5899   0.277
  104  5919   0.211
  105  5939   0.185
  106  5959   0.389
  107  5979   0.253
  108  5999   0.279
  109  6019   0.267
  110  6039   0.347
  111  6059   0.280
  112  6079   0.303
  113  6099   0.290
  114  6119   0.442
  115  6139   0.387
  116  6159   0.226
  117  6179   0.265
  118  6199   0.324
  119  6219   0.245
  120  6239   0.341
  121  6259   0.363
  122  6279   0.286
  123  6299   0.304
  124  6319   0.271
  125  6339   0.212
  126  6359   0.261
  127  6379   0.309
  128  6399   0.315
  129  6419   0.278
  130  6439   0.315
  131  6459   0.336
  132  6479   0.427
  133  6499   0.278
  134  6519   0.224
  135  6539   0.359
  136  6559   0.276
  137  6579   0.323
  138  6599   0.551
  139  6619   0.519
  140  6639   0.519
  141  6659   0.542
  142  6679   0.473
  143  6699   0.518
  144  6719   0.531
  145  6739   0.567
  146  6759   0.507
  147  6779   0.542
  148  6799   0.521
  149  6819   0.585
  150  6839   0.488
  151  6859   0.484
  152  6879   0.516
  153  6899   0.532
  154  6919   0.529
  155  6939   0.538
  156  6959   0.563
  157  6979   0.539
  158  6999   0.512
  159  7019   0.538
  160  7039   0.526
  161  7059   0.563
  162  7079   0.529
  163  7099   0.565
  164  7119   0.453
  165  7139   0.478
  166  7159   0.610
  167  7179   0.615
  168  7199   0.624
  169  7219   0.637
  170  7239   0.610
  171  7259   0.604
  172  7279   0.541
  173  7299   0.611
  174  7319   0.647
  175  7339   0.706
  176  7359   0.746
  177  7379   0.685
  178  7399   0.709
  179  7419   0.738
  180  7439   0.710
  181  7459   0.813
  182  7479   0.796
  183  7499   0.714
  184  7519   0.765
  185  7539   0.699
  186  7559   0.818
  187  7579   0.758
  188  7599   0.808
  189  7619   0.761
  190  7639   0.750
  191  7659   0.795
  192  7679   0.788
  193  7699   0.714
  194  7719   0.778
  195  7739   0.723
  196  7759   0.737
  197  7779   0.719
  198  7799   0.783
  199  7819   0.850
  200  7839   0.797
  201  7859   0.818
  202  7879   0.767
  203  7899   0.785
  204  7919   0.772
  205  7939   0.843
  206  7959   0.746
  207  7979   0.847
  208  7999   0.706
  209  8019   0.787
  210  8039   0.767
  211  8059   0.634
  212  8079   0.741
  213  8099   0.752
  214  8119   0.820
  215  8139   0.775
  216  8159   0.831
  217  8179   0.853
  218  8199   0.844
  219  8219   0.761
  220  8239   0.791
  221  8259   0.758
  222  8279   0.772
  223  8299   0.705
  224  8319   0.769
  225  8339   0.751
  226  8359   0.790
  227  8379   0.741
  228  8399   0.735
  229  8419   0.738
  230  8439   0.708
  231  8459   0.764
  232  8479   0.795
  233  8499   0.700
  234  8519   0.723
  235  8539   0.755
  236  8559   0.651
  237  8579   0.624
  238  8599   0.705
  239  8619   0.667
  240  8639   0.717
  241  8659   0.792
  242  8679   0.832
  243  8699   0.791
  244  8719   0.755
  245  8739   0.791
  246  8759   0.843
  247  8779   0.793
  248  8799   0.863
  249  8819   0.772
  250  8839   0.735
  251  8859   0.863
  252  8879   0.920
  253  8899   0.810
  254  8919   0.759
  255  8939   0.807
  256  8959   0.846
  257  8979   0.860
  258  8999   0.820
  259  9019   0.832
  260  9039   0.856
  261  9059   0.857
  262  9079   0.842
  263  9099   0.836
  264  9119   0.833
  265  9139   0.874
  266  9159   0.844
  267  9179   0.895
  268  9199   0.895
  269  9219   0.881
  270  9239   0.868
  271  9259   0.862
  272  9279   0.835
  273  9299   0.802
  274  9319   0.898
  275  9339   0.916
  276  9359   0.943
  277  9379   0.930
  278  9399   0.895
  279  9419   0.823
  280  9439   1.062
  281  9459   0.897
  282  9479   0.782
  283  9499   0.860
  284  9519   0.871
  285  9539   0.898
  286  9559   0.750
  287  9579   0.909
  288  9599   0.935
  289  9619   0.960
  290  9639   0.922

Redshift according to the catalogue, 0.66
